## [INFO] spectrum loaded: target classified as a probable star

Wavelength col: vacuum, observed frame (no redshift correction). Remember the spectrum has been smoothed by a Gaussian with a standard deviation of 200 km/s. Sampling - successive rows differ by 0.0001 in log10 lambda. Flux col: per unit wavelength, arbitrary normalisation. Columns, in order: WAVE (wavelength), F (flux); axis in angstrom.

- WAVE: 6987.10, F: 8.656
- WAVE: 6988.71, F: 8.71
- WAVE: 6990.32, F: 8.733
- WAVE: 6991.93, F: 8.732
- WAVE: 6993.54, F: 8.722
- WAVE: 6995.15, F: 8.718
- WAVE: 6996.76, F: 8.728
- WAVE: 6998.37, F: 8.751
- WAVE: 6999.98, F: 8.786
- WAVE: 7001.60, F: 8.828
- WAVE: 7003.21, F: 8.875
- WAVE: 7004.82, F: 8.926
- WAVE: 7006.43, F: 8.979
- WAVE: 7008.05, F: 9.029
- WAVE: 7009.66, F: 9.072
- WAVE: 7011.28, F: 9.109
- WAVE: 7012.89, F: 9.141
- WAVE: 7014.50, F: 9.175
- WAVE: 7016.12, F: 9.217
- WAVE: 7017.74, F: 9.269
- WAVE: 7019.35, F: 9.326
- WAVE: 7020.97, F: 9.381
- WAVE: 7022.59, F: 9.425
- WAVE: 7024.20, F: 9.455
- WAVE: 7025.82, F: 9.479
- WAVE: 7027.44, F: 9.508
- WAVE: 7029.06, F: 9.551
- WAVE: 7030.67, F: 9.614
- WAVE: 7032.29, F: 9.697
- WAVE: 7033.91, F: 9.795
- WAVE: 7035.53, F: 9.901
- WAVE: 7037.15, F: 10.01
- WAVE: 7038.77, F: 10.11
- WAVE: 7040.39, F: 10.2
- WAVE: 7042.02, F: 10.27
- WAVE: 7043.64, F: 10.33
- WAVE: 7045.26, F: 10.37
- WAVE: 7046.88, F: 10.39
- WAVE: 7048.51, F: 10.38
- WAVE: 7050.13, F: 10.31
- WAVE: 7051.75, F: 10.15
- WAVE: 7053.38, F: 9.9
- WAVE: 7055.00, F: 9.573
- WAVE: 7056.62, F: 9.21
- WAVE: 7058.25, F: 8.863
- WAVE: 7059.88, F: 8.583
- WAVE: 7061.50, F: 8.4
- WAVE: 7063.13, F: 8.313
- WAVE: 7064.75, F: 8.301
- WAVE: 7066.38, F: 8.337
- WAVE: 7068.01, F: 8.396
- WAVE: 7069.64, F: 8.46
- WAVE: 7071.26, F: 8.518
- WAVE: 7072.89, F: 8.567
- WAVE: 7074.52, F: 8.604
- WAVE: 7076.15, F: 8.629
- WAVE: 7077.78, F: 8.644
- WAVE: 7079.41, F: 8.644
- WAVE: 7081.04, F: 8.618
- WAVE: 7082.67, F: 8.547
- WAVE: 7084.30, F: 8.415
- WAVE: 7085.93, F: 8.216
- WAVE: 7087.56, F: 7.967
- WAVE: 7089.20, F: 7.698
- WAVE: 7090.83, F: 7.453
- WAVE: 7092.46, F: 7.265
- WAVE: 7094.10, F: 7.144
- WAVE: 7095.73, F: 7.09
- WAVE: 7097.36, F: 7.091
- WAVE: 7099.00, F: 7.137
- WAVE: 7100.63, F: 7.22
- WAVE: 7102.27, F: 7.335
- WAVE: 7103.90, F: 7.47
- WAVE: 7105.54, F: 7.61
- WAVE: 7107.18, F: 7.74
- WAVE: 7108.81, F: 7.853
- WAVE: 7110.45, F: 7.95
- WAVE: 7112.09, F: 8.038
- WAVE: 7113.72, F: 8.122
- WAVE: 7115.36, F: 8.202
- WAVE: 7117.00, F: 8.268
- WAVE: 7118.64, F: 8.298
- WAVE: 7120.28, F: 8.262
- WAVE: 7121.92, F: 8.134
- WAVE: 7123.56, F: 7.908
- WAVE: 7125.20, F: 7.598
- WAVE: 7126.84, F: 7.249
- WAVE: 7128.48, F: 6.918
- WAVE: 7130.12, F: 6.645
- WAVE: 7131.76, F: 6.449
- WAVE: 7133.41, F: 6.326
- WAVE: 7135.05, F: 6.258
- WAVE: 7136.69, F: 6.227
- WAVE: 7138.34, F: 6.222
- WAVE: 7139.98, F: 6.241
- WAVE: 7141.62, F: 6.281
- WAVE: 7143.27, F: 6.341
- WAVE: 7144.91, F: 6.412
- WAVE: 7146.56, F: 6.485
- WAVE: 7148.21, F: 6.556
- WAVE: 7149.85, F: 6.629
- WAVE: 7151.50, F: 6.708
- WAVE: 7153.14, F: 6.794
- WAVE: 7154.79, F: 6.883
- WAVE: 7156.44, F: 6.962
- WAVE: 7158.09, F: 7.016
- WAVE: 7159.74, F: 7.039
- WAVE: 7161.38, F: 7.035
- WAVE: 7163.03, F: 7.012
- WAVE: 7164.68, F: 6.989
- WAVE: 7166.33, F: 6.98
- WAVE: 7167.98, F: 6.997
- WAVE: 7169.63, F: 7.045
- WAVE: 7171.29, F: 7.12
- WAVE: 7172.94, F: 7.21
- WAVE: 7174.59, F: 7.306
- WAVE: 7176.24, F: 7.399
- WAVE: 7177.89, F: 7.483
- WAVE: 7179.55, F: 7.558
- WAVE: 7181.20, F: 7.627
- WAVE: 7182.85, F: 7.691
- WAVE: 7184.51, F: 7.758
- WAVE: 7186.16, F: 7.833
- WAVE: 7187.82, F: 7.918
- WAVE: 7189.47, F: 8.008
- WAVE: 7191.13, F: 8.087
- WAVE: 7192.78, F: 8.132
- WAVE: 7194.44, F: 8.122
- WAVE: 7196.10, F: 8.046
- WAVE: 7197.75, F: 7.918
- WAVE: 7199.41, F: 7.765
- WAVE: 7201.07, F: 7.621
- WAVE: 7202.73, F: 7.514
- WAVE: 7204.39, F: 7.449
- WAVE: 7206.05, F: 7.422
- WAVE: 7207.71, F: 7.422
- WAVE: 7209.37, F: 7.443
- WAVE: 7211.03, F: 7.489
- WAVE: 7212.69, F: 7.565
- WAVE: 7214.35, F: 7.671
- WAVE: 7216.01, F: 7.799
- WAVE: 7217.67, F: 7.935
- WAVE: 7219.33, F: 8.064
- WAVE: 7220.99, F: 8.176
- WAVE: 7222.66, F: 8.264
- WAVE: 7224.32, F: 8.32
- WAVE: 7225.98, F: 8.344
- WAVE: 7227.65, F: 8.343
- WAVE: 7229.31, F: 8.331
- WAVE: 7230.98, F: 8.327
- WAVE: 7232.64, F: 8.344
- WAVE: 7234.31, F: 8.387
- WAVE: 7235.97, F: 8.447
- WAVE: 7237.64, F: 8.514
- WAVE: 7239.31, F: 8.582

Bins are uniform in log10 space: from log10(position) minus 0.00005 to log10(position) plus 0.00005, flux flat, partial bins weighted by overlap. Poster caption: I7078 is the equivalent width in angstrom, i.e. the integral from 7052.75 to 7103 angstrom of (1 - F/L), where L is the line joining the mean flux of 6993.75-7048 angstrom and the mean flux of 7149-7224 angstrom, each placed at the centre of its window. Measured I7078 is 3.2 angstrom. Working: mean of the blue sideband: 9.43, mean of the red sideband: 7.49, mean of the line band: 8.22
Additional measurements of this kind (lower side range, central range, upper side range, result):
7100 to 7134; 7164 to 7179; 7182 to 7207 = 1.11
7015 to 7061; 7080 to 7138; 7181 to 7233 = 9.06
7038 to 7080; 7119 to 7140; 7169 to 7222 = 3.56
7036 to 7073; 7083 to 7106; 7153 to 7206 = 3.29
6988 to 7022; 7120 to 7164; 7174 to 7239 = 7.60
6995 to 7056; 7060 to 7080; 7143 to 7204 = 0.84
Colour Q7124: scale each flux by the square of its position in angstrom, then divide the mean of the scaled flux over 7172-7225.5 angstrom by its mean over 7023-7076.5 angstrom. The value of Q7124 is 0.9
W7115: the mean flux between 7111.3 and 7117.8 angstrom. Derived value 8.16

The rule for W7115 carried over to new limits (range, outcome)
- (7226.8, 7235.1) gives 8.34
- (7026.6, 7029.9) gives 9.54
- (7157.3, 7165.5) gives 7.02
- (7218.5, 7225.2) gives 8.21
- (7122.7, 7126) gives 7.76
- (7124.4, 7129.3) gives 7.26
